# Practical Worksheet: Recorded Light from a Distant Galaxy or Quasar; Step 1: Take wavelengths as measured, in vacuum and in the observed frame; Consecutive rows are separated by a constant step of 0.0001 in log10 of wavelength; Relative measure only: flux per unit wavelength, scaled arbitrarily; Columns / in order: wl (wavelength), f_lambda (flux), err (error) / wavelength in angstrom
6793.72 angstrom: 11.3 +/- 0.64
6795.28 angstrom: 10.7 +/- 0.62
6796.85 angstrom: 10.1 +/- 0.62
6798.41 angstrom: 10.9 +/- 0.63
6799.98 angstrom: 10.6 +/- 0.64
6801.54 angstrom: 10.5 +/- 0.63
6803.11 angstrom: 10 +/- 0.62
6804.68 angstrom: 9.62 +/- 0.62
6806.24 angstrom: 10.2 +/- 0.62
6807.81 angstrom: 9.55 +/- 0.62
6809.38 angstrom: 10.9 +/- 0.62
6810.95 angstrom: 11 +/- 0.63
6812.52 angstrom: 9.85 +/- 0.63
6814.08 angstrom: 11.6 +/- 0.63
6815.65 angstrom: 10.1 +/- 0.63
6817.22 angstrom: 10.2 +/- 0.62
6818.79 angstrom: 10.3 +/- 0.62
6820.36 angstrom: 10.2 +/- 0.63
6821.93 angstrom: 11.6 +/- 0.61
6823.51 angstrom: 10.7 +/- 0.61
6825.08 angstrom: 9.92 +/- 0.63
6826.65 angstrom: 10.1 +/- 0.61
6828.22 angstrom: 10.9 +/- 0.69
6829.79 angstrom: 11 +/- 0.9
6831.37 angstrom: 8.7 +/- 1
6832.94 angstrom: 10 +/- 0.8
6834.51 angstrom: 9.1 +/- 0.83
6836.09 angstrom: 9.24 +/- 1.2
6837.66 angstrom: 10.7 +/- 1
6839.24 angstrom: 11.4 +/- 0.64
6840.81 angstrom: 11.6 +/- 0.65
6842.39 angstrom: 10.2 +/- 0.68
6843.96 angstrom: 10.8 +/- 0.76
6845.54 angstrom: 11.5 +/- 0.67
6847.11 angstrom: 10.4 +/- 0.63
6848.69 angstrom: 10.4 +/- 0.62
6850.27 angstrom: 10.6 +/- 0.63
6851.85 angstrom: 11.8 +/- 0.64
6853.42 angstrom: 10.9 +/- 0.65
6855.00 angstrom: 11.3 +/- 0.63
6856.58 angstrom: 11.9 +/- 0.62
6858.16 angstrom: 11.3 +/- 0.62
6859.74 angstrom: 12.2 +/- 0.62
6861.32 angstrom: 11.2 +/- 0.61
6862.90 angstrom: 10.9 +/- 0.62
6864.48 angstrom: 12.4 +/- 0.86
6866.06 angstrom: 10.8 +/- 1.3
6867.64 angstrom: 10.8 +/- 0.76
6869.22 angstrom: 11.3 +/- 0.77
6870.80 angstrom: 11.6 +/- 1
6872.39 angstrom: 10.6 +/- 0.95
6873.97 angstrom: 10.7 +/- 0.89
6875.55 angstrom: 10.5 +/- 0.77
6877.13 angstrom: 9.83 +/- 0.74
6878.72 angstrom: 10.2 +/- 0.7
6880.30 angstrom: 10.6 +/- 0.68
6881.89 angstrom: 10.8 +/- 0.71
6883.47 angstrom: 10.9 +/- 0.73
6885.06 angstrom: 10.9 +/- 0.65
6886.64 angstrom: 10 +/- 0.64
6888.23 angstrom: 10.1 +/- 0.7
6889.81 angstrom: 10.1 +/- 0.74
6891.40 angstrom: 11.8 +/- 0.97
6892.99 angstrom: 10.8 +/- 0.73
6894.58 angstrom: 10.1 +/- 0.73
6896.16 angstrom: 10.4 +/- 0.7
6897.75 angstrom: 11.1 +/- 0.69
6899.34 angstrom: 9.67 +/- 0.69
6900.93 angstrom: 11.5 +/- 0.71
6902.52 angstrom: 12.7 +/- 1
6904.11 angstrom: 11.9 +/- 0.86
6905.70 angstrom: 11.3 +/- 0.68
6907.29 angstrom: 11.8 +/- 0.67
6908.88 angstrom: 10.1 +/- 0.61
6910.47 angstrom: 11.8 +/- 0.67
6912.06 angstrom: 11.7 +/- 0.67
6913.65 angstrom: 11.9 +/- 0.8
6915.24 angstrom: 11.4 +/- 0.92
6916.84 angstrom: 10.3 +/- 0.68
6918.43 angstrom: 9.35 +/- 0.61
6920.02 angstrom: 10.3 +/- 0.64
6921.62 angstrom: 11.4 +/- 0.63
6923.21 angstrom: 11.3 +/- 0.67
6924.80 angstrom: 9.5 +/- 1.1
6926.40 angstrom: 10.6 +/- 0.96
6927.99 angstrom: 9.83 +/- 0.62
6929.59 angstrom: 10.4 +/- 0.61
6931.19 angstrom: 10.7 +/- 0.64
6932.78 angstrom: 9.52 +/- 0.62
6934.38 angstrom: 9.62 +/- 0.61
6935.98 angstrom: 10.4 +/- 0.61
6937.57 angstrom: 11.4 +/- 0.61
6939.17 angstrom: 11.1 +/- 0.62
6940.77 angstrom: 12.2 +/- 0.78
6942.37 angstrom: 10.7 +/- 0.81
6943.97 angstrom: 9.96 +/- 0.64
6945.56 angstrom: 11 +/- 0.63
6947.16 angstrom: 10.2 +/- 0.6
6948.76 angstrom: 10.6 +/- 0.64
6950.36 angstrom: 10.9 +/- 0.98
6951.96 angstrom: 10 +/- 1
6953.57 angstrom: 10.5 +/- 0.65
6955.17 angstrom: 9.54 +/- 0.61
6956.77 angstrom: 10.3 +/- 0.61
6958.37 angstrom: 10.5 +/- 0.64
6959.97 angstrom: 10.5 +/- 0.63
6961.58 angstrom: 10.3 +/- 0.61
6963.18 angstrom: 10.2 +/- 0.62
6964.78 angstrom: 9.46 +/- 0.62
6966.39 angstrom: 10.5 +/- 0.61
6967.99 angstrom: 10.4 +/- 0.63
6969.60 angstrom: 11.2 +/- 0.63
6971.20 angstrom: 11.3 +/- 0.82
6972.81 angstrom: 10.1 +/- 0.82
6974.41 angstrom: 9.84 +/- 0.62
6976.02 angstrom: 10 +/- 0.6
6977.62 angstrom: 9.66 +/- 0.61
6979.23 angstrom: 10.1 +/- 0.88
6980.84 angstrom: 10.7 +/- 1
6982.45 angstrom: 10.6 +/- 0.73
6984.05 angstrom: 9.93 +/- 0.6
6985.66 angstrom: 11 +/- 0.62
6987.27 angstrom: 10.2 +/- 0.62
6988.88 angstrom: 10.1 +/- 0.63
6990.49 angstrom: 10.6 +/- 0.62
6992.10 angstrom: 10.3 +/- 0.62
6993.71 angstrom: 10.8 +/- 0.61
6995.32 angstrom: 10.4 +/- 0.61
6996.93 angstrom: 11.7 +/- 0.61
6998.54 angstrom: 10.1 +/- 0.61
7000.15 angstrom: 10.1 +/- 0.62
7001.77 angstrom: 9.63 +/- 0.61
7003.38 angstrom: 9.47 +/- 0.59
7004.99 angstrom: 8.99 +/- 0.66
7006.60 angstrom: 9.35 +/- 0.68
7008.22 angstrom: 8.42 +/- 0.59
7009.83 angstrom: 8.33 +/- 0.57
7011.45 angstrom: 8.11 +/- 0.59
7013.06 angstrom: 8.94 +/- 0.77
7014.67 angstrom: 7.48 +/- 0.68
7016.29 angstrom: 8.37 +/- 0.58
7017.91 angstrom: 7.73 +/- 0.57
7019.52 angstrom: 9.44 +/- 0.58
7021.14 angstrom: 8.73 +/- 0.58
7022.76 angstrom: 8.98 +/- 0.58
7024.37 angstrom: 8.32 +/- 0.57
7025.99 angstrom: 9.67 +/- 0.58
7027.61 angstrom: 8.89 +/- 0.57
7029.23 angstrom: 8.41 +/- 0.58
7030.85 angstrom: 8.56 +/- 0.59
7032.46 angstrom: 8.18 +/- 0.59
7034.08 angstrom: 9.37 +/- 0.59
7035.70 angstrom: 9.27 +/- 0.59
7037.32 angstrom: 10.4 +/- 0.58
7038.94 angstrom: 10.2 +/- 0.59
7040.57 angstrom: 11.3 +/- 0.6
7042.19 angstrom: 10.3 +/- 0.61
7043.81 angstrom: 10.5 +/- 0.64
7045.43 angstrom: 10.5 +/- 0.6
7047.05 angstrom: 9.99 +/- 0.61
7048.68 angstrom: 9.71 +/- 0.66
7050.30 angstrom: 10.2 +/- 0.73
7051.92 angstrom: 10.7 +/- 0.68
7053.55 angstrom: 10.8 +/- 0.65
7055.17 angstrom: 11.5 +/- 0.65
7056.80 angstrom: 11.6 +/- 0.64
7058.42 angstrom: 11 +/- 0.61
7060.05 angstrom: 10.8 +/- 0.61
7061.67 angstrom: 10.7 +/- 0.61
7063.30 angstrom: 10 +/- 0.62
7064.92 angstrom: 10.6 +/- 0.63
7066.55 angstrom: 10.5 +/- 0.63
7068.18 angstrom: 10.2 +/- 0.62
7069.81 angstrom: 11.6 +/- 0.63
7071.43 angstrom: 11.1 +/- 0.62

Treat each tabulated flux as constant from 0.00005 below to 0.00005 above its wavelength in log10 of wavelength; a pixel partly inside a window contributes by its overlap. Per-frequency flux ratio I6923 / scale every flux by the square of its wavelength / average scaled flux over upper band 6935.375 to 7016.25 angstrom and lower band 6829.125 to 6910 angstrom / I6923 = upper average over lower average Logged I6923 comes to 0.96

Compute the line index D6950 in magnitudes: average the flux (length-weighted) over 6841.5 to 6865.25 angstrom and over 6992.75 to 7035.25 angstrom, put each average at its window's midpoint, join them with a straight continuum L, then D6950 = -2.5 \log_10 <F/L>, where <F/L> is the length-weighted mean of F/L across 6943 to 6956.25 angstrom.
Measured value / -0.04 mag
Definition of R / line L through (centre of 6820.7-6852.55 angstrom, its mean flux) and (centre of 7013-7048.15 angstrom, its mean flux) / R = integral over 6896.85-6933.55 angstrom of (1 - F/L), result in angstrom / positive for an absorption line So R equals -3.1 angstrom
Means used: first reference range 10.5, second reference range 9.26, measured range 10.9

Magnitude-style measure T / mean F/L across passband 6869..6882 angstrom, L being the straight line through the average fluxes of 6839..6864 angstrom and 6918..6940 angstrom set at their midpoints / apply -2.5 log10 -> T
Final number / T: 0.03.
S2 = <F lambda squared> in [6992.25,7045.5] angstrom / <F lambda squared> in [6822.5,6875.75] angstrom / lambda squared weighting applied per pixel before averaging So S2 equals 0.91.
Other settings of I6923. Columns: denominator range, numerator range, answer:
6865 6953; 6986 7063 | 0.94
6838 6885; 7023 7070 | 0.97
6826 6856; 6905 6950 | 1.04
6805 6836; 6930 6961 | 1.06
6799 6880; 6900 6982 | 1.03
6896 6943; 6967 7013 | 0.94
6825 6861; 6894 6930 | 1.04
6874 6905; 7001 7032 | 0.84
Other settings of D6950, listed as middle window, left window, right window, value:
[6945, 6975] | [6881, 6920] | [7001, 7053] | -0.03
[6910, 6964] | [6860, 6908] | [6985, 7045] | -0.02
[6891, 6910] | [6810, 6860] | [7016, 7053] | -0.08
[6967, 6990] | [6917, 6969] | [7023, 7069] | -0.01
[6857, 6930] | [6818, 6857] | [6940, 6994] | -0.04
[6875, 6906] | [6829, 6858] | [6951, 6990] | -0.02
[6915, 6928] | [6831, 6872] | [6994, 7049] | -0.02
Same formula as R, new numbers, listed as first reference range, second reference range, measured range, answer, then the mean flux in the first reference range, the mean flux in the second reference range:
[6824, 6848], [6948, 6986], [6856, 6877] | -1.7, 10.4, 10.3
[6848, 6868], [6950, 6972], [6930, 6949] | -0.1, 11.3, 10.4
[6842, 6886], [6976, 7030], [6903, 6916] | -1.3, 11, 9.51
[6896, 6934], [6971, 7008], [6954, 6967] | 0.3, 10.8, 10.2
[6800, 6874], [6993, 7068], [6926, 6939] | -0.2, 10.7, 9.72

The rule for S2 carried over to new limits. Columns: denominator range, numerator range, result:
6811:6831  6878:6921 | 1.06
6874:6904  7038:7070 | 1.04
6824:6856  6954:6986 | 1.01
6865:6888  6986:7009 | 0.97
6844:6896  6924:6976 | 0.98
